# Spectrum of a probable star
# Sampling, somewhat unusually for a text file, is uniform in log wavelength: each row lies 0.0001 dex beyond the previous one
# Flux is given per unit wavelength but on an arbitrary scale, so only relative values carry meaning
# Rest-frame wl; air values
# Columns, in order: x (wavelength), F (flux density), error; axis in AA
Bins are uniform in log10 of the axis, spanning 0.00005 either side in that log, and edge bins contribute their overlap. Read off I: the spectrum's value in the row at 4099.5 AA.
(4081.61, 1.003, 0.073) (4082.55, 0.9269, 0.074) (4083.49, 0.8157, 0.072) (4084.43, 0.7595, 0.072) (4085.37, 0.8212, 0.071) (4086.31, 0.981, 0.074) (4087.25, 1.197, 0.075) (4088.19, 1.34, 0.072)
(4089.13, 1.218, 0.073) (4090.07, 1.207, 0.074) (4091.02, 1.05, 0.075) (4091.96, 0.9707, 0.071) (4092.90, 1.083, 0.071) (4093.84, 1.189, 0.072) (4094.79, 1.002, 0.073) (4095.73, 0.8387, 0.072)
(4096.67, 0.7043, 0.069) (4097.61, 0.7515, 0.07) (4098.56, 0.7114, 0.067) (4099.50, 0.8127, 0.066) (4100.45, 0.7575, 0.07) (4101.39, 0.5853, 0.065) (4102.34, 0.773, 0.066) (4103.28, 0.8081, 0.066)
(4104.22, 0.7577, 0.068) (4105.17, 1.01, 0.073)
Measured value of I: 0.8127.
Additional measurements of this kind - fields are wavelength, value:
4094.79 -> 1.002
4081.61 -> 1.003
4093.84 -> 1.189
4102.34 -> 0.773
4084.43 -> 0.7595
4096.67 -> 0.7043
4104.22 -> 0.7577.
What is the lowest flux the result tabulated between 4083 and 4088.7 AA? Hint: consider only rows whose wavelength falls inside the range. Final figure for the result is 0.7595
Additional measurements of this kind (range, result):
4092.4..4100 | 0.7043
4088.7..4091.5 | 1.05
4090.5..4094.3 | 0.9707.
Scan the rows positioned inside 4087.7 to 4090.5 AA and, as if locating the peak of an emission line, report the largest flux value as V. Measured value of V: 1.34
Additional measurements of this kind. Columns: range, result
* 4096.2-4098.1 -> 0.7515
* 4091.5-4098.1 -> 1.189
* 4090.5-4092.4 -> 1.05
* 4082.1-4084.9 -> 0.9269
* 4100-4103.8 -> 0.8081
